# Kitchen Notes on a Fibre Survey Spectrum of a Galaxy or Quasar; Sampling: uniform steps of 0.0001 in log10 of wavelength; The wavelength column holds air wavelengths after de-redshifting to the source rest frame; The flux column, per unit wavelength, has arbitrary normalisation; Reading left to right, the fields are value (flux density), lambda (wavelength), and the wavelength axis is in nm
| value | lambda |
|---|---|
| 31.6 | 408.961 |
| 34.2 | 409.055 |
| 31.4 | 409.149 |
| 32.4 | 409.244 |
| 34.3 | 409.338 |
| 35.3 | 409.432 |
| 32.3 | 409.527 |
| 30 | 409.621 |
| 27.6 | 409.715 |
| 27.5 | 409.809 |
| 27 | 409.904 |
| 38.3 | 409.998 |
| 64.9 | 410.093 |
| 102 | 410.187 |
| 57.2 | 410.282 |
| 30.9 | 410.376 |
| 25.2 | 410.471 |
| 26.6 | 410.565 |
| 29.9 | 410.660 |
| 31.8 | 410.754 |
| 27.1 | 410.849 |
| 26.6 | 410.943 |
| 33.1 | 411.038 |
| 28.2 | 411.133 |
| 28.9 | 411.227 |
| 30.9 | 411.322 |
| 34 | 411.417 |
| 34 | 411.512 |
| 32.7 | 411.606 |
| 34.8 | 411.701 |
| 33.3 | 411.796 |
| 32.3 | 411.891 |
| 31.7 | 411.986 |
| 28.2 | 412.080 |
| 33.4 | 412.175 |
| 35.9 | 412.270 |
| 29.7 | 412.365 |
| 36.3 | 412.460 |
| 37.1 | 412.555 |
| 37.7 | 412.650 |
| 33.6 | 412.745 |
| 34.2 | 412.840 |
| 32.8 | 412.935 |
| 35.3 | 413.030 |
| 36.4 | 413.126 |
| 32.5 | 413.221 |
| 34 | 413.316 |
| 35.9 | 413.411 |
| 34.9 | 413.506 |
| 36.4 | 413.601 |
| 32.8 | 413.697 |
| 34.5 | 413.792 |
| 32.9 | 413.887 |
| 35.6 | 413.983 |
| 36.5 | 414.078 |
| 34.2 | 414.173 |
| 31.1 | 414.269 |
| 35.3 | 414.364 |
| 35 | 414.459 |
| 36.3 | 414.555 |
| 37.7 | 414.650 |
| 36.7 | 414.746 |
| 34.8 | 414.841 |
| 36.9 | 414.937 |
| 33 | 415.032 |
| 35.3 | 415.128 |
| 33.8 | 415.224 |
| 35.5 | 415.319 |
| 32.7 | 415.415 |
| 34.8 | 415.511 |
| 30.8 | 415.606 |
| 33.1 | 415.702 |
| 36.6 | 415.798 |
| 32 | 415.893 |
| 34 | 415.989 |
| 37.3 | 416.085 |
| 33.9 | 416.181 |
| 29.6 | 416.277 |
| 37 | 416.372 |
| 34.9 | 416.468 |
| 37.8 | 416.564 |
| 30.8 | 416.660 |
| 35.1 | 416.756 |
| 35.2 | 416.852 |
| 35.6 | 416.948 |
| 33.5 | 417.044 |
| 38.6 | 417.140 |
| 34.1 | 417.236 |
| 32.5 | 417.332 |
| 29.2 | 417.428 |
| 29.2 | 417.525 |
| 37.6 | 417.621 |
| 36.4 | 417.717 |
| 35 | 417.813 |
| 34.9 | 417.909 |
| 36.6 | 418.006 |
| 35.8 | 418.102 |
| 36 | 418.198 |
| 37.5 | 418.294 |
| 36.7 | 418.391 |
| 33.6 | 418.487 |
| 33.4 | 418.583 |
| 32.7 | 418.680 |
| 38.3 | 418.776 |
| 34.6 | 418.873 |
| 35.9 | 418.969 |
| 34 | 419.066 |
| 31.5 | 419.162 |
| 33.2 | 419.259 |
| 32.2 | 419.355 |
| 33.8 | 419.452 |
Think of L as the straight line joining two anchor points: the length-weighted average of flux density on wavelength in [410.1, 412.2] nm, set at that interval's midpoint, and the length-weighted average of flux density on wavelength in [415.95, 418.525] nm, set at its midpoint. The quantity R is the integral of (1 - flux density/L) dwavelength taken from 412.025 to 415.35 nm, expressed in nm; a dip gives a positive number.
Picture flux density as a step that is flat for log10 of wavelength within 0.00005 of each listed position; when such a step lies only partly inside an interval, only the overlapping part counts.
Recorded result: 0.07 nm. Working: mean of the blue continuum 35.7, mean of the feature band 34.6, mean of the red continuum 34.8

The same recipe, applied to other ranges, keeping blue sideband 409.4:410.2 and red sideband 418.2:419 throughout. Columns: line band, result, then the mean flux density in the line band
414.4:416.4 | 0.14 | 34.6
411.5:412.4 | 0.15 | 32.6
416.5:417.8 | 0.07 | 34.3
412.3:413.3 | 0.11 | 34.5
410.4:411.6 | 0.30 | 29.8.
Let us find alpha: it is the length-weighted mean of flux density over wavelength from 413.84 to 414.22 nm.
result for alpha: 34.8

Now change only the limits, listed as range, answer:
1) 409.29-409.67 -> 33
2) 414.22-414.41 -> 33.1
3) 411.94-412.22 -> 31.2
